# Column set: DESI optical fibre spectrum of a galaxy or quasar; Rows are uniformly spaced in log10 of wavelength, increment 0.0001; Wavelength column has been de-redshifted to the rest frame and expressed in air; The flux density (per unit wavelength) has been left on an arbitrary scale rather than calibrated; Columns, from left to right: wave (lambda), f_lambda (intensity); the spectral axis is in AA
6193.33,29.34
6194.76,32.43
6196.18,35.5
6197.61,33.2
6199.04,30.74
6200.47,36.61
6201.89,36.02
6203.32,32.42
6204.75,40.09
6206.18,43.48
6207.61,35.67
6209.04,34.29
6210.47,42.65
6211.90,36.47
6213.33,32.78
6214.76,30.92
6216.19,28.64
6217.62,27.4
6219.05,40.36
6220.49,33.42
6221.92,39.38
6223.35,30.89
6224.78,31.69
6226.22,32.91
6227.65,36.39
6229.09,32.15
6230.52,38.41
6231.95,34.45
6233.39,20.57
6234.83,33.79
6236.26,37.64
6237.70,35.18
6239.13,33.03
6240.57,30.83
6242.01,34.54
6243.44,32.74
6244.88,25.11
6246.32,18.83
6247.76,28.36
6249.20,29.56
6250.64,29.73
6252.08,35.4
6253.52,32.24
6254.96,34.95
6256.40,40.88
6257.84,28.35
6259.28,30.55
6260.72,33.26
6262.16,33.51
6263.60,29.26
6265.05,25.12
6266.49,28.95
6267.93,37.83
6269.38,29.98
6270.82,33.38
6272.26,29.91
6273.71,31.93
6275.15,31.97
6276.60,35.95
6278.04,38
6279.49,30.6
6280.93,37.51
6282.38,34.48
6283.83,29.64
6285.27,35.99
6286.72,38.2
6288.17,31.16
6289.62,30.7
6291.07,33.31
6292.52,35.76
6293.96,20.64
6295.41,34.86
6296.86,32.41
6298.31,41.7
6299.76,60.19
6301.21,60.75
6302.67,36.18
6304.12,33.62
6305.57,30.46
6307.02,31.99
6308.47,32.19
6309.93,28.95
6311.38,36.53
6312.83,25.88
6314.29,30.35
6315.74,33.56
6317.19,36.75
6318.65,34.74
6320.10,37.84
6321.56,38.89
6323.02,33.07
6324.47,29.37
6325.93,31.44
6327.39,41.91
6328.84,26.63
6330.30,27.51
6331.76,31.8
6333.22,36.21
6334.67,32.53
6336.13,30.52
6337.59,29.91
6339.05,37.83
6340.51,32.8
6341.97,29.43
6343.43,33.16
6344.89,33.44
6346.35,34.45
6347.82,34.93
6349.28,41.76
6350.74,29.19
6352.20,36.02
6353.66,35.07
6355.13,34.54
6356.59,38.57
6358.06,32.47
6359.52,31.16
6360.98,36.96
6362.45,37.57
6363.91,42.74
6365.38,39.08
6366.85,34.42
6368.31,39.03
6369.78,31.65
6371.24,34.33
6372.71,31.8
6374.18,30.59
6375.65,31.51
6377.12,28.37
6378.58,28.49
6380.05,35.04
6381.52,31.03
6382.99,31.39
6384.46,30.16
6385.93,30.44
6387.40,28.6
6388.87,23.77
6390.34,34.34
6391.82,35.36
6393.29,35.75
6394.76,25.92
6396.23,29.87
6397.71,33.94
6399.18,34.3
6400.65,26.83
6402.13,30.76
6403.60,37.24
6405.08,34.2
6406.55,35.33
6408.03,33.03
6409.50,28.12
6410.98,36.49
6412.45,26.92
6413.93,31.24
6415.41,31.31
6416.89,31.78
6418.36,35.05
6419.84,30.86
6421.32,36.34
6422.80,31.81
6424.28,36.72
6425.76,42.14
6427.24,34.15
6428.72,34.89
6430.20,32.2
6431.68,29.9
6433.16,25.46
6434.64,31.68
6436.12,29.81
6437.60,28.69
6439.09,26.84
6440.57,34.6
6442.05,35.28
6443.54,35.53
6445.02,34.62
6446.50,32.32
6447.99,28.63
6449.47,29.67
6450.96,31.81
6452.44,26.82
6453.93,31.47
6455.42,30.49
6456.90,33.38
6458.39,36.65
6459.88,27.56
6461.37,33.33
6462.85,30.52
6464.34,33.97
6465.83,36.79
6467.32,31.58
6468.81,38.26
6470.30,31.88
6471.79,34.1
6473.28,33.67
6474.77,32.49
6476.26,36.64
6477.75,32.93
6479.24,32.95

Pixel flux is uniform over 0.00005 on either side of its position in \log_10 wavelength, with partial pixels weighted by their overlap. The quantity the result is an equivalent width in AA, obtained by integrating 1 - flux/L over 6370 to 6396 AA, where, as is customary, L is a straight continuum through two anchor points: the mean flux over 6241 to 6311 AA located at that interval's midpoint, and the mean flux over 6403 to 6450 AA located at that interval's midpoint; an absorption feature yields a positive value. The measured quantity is 1.5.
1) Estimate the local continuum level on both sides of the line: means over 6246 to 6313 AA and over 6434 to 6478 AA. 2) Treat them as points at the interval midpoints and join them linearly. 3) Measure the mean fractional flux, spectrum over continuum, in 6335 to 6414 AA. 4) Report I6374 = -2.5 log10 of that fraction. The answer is 0.00 mag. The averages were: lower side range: 33.6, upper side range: 32.4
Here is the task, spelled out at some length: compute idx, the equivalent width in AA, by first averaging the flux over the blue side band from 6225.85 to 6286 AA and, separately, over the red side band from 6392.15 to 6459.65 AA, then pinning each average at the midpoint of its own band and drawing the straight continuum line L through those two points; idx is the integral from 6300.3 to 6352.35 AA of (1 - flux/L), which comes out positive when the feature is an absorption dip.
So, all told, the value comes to -2.9 AA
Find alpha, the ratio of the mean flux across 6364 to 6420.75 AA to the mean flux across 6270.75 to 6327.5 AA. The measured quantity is 0.93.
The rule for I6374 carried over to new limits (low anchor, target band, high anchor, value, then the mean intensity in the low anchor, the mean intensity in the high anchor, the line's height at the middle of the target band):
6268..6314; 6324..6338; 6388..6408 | 0.061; 34.7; 32.1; 33.7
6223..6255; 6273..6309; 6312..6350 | -0.096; 31.6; 33.3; 32.6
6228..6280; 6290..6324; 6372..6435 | -0.118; 31.9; 32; 31.9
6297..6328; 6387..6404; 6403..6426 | 0.089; 36.4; 33.4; 34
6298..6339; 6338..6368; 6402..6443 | -0.033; 35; 32.6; 34.2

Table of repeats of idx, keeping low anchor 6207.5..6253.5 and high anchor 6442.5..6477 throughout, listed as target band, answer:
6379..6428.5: 0.4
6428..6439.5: 0.9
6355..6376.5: -1.6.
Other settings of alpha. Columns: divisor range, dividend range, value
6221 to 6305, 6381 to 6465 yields 0.95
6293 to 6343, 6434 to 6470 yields 0.93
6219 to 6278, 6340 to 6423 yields 1.02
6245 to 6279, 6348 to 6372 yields 1.14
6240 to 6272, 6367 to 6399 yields 1.02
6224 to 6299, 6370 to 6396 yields 0.96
